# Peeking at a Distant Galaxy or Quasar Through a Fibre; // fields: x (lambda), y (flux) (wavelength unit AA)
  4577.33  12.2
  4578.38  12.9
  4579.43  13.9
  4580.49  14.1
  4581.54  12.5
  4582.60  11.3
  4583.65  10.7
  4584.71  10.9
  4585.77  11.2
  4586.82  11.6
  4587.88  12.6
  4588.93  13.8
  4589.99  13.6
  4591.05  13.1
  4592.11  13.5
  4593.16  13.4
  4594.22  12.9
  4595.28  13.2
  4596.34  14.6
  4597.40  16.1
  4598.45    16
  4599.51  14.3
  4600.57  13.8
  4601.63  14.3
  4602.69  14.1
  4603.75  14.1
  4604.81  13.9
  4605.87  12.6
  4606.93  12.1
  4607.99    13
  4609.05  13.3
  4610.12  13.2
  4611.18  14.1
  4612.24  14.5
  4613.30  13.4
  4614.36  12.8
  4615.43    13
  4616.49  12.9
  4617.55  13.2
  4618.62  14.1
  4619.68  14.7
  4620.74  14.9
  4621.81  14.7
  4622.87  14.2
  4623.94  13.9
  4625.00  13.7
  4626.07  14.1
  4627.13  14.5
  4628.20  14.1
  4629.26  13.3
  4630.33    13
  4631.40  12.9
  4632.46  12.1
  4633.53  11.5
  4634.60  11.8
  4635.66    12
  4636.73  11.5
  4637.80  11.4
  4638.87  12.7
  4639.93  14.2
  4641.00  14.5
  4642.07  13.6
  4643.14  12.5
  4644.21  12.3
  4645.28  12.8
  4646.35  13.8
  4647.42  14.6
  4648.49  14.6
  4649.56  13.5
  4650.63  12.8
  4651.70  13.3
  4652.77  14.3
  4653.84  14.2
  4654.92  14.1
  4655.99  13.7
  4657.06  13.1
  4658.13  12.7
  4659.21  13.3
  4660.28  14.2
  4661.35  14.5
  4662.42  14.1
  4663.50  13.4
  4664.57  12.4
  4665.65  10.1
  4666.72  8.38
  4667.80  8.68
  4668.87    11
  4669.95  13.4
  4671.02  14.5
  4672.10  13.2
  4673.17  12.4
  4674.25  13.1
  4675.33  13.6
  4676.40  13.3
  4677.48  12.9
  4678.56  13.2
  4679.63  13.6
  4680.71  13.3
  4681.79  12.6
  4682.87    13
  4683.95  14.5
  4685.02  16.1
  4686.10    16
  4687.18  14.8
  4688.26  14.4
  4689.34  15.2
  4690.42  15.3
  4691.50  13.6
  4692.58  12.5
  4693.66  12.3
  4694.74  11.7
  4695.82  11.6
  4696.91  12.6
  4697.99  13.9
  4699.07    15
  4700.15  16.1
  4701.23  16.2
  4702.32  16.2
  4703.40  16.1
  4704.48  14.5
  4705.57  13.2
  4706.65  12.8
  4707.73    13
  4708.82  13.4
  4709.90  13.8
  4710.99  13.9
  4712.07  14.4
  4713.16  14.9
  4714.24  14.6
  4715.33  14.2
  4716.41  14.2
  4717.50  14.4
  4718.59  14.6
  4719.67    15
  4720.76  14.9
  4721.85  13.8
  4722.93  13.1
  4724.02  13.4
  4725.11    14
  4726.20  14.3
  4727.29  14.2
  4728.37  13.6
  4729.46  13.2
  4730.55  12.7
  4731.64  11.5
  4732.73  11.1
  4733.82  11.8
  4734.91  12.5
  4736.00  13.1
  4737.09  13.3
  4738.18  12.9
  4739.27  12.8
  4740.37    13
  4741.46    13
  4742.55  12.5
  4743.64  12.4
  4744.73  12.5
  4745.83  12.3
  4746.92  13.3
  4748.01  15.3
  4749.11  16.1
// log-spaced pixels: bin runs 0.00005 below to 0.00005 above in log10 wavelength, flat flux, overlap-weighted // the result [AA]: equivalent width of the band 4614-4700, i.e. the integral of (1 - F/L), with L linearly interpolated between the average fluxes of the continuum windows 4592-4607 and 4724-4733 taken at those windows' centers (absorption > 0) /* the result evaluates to 2.00 AA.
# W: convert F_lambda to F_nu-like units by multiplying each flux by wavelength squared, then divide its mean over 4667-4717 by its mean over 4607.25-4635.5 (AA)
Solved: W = 1.05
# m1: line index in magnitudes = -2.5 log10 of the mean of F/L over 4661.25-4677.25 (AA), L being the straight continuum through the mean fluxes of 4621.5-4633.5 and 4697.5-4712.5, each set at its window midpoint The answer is 0.14 mag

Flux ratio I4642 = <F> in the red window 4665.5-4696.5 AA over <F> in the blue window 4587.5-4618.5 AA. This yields 0.96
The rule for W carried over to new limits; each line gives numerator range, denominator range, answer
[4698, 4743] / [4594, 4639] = 1.07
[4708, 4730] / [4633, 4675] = 1.12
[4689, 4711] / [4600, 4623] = 1.06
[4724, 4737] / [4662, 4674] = 1.11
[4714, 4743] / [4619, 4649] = 1.04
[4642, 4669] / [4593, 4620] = 0.96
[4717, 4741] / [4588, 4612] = 1.02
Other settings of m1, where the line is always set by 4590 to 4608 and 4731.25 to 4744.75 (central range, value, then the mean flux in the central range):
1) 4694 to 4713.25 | -0.10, 14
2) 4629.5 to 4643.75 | 0.07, 12.6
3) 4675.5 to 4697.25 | -0.05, 13.6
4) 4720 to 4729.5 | -0.10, 13.9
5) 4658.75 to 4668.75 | 0.10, 12.1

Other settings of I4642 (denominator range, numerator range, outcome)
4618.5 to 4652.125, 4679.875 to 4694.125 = 1.06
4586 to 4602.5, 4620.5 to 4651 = 0.97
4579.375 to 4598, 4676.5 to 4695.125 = 1.07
